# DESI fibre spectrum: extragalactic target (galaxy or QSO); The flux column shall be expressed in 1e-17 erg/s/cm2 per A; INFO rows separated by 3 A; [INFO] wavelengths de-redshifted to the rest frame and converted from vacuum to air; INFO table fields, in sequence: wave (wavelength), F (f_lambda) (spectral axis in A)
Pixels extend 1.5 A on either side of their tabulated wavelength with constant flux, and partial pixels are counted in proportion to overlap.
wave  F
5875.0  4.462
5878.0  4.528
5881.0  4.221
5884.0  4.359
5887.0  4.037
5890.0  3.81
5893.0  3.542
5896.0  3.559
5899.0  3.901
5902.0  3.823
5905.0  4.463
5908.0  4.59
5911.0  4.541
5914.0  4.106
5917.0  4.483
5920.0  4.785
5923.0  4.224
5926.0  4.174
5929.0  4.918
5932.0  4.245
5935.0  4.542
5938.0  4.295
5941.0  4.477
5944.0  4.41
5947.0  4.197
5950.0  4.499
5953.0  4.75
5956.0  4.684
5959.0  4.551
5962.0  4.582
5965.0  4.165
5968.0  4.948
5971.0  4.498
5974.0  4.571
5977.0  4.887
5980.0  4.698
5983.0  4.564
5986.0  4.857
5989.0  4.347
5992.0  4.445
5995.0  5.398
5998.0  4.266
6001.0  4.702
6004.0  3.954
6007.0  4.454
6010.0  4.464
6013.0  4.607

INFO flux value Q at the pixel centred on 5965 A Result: 4.165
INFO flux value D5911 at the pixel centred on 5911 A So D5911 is 4.541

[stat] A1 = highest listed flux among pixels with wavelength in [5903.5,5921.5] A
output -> 4.785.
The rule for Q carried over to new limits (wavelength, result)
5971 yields 4.498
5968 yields 4.948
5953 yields 4.75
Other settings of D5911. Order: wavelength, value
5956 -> 4.684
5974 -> 4.571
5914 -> 4.106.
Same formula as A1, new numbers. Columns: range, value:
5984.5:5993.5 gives 4.857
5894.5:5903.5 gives 3.901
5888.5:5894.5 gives 3.81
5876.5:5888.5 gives 4.528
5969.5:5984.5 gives 4.887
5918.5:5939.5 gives 4.918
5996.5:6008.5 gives 4.702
